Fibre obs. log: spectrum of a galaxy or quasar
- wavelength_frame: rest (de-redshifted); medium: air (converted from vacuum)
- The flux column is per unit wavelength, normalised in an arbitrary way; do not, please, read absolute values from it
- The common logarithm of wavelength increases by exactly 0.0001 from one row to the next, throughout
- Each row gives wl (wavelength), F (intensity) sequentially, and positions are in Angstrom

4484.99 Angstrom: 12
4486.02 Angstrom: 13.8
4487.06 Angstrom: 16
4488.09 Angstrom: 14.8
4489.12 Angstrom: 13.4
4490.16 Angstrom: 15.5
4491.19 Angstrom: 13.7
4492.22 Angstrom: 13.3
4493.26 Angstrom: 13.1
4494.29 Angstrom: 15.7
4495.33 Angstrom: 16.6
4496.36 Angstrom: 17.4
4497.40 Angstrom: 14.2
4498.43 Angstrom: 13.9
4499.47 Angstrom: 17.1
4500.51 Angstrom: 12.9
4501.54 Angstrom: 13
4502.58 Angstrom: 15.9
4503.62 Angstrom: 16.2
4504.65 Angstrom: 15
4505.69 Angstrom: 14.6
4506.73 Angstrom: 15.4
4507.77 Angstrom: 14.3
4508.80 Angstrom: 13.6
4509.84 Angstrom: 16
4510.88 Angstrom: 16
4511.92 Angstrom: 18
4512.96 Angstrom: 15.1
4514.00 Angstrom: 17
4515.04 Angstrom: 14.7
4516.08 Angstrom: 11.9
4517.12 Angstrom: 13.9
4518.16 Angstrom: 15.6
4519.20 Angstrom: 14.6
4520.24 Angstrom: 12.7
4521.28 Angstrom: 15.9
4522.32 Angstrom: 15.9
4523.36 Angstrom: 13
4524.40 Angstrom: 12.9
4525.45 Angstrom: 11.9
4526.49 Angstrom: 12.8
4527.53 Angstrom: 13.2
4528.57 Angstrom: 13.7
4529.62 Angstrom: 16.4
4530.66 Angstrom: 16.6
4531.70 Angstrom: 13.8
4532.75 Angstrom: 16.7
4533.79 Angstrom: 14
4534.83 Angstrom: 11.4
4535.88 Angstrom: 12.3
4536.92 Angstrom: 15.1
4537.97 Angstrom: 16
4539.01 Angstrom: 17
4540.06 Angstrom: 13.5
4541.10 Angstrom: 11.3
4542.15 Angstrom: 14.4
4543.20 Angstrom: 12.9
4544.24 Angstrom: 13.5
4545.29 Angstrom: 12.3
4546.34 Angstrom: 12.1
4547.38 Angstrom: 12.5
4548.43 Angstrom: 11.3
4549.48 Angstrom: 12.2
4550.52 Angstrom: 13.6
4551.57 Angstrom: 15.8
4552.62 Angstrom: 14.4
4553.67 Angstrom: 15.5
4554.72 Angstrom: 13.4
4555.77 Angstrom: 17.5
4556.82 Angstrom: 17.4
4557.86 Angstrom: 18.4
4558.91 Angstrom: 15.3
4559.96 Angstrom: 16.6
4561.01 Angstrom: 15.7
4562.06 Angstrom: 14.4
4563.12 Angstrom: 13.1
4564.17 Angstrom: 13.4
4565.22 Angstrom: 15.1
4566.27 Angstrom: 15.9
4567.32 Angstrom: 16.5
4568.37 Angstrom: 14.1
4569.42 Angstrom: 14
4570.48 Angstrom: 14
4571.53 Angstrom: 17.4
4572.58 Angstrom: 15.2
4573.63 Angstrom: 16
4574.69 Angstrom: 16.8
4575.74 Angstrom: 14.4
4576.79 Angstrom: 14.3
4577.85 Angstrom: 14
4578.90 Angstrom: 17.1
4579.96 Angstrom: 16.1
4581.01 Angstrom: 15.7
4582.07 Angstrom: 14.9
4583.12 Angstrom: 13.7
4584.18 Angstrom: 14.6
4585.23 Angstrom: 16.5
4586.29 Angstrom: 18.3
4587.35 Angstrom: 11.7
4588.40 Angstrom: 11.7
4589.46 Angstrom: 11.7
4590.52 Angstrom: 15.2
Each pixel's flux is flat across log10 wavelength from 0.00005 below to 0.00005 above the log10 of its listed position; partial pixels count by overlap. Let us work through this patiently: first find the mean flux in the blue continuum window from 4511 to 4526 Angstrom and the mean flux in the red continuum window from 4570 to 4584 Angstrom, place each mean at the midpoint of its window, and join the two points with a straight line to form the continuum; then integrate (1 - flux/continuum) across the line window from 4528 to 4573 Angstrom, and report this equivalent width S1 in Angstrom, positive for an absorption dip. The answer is 1.3 Angstrom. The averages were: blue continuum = 14.5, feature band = 14.5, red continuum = 15.3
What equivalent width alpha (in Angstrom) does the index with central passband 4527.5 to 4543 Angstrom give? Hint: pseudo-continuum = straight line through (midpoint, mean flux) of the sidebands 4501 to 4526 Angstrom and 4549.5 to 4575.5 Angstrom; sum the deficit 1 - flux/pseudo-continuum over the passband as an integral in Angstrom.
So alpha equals 0.6 Angstrom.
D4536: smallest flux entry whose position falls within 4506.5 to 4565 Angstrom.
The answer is 11.3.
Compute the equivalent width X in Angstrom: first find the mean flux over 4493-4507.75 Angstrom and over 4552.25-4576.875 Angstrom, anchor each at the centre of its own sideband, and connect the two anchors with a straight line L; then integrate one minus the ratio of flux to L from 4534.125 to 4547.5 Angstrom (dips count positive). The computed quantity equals 1.61 Angstrom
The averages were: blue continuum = 15.1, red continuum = 15.4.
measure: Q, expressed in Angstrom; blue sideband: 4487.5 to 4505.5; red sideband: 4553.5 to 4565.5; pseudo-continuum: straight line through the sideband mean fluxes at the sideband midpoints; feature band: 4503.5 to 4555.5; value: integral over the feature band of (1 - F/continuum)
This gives 3.2 Angstrom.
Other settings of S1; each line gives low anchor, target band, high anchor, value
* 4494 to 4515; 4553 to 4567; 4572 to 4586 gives -0.12 Angstrom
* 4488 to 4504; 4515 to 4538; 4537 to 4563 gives 0.81 Angstrom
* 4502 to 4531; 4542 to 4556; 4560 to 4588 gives 1.29 Angstrom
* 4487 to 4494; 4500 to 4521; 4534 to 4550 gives -1.55 Angstrom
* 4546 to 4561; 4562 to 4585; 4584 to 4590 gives -1.15 Angstrom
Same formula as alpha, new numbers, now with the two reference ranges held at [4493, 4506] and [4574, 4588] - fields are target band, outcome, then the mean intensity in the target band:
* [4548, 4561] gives 0.0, 15.2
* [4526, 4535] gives 0.4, 14.4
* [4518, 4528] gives 0.9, 13.8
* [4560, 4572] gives 0.2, 14.9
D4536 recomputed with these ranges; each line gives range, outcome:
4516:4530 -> 11.9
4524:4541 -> 11.4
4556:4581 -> 13.1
